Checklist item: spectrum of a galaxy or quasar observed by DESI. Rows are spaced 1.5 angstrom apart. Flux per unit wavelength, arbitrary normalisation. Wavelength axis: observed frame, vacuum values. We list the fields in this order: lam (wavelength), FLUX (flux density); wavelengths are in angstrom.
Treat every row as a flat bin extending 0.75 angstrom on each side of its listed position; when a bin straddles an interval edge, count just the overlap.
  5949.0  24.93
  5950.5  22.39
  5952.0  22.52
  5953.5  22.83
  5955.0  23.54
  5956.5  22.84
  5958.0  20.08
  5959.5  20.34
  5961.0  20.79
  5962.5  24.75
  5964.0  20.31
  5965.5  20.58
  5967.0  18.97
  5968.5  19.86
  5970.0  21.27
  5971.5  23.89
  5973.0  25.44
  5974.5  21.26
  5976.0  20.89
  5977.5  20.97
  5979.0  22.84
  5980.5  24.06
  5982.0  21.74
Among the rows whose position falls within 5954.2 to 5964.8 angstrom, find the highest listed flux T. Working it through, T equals 24.75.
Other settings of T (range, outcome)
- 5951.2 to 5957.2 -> 23.54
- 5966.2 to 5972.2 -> 23.89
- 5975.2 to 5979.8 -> 22.84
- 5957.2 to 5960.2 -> 20.34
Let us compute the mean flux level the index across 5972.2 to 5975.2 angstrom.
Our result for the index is 23.4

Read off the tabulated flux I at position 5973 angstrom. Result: 25.44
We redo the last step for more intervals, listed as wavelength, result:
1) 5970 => 21.27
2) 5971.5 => 23.89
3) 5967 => 18.97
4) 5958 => 20.08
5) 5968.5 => 19.86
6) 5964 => 20.31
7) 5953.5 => 22.83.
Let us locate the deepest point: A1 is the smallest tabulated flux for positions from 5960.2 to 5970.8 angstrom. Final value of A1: 18.97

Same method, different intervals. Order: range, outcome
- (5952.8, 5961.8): 20.08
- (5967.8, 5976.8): 19.86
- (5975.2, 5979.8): 20.89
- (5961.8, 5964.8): 20.31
